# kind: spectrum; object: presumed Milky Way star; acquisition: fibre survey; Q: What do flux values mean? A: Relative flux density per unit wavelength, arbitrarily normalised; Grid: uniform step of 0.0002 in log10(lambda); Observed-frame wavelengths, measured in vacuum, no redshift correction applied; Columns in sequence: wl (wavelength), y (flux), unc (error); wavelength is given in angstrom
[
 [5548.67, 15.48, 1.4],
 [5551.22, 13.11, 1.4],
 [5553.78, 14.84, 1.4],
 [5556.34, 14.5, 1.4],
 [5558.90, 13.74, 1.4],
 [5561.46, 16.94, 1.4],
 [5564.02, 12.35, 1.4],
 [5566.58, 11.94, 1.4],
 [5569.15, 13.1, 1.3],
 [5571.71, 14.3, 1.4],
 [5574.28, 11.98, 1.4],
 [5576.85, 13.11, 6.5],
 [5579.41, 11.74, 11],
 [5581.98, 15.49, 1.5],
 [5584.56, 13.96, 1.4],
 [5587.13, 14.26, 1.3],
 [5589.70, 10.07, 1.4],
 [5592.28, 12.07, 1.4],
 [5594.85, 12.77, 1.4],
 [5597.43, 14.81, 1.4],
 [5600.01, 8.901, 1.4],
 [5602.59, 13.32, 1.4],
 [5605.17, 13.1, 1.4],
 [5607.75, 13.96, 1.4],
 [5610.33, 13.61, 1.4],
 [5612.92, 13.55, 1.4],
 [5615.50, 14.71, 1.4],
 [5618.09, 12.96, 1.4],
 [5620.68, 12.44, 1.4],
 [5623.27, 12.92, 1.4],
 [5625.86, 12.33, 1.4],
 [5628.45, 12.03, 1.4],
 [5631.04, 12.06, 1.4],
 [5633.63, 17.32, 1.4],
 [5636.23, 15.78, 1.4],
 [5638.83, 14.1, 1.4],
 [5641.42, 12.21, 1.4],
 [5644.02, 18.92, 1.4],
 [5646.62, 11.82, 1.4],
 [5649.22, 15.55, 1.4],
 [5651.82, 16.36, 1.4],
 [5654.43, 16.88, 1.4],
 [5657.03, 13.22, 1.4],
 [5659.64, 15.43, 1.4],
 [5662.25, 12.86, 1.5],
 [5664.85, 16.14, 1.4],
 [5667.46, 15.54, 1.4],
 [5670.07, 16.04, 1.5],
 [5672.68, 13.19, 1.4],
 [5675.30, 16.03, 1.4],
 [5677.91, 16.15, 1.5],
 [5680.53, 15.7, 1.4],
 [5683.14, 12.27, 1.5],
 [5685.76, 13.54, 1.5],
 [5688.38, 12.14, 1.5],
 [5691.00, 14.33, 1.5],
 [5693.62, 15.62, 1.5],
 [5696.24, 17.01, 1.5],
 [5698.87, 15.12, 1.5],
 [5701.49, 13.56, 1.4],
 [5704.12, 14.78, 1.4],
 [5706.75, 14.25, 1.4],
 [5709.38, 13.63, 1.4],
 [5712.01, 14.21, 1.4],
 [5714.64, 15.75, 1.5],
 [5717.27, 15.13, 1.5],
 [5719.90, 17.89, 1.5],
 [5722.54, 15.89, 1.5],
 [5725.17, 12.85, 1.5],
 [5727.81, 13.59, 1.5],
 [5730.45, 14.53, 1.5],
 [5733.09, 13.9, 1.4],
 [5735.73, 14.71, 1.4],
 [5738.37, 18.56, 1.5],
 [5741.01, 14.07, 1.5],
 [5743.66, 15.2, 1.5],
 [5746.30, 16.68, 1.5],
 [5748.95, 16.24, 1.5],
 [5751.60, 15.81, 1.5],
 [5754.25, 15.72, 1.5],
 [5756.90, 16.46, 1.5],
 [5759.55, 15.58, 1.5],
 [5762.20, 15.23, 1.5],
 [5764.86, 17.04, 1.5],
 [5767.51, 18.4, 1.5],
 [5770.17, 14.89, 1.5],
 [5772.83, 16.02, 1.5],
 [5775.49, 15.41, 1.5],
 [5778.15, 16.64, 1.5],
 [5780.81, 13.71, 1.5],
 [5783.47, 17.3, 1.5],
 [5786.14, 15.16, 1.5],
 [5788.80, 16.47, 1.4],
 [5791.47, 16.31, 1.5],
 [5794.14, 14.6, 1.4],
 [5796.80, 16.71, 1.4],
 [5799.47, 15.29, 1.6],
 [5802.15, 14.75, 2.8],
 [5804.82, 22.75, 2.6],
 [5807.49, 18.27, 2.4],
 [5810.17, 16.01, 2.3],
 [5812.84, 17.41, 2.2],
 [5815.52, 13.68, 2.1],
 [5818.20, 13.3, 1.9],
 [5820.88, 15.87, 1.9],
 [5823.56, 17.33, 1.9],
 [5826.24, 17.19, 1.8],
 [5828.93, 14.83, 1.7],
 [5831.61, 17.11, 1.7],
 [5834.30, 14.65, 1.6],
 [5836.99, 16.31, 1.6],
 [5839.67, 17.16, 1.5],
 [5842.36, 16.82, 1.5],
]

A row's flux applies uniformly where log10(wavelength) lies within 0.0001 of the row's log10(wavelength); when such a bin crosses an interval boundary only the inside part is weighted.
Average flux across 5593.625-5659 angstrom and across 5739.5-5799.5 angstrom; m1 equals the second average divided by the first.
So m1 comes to 1.15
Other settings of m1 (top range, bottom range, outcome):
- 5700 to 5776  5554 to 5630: 1.17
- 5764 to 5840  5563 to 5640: 1.23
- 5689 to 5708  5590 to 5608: 1.19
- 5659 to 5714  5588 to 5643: 1.11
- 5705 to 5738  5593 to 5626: 1.14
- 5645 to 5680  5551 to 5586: 1.10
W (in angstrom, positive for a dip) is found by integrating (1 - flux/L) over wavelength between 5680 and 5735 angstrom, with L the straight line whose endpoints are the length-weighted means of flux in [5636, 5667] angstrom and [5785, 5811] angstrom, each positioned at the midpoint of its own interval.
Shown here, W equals 3.69 angstrom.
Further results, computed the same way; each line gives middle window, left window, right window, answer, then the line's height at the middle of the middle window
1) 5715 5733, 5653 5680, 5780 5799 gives 0.6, 15.5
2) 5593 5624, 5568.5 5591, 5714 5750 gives 1.1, 13.5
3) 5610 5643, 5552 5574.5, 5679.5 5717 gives 1.2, 14.1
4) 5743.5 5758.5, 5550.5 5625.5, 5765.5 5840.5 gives -0.6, 15.5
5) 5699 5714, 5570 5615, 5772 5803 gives 0.4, 14.6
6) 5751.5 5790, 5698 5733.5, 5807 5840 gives -1.6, 15.3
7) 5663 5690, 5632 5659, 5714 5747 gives 1.0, 15.2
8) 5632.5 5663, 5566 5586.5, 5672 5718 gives -2.2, 14.1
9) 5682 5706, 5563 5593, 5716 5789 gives 0.8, 14.7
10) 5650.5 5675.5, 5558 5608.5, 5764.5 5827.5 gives -1.5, 14.3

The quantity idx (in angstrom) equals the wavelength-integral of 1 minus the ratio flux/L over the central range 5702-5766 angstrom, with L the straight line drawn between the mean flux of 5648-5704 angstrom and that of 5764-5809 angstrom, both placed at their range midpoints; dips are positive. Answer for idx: 1.7 angstrom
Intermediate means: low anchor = 14.9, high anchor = 16.4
